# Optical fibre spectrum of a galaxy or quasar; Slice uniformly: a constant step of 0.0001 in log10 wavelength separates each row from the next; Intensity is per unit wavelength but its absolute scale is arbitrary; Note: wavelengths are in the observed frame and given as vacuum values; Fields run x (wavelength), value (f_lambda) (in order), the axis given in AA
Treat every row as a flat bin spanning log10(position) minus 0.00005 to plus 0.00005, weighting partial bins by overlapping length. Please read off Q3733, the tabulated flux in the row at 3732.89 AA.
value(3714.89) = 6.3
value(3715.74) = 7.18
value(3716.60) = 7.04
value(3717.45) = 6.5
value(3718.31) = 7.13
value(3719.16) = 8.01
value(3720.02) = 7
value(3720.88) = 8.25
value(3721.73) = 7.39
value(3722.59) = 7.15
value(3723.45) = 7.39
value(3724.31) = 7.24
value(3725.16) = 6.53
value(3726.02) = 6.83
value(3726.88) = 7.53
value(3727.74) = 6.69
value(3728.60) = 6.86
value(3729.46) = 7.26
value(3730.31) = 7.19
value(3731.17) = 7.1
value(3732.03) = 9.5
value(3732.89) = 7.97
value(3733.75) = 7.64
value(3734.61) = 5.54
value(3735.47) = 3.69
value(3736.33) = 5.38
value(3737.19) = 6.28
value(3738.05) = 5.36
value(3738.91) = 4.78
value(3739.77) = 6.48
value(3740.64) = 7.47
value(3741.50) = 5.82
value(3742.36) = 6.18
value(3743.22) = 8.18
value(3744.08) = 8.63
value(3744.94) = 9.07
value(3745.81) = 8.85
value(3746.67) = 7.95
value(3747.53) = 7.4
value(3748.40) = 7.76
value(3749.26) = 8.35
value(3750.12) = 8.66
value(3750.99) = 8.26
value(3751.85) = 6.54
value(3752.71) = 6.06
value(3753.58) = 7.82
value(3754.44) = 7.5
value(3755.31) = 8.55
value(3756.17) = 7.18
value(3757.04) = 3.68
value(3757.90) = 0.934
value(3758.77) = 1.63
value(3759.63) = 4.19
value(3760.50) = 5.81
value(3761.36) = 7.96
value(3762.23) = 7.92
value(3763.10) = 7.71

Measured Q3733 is 7.97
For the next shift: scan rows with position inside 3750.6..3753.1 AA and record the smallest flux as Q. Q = 6.06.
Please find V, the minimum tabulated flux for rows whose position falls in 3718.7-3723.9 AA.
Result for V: 7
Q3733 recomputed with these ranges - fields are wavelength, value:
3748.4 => 7.76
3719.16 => 8.01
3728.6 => 6.86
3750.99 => 8.26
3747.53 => 7.4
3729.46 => 7.26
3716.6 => 7.04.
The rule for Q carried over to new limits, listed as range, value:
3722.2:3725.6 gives 6.53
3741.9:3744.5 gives 6.18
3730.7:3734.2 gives 7.1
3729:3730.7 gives 7.19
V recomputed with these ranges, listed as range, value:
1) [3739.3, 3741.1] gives 6.48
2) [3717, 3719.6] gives 6.5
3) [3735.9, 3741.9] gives 4.78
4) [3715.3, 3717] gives 7.04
